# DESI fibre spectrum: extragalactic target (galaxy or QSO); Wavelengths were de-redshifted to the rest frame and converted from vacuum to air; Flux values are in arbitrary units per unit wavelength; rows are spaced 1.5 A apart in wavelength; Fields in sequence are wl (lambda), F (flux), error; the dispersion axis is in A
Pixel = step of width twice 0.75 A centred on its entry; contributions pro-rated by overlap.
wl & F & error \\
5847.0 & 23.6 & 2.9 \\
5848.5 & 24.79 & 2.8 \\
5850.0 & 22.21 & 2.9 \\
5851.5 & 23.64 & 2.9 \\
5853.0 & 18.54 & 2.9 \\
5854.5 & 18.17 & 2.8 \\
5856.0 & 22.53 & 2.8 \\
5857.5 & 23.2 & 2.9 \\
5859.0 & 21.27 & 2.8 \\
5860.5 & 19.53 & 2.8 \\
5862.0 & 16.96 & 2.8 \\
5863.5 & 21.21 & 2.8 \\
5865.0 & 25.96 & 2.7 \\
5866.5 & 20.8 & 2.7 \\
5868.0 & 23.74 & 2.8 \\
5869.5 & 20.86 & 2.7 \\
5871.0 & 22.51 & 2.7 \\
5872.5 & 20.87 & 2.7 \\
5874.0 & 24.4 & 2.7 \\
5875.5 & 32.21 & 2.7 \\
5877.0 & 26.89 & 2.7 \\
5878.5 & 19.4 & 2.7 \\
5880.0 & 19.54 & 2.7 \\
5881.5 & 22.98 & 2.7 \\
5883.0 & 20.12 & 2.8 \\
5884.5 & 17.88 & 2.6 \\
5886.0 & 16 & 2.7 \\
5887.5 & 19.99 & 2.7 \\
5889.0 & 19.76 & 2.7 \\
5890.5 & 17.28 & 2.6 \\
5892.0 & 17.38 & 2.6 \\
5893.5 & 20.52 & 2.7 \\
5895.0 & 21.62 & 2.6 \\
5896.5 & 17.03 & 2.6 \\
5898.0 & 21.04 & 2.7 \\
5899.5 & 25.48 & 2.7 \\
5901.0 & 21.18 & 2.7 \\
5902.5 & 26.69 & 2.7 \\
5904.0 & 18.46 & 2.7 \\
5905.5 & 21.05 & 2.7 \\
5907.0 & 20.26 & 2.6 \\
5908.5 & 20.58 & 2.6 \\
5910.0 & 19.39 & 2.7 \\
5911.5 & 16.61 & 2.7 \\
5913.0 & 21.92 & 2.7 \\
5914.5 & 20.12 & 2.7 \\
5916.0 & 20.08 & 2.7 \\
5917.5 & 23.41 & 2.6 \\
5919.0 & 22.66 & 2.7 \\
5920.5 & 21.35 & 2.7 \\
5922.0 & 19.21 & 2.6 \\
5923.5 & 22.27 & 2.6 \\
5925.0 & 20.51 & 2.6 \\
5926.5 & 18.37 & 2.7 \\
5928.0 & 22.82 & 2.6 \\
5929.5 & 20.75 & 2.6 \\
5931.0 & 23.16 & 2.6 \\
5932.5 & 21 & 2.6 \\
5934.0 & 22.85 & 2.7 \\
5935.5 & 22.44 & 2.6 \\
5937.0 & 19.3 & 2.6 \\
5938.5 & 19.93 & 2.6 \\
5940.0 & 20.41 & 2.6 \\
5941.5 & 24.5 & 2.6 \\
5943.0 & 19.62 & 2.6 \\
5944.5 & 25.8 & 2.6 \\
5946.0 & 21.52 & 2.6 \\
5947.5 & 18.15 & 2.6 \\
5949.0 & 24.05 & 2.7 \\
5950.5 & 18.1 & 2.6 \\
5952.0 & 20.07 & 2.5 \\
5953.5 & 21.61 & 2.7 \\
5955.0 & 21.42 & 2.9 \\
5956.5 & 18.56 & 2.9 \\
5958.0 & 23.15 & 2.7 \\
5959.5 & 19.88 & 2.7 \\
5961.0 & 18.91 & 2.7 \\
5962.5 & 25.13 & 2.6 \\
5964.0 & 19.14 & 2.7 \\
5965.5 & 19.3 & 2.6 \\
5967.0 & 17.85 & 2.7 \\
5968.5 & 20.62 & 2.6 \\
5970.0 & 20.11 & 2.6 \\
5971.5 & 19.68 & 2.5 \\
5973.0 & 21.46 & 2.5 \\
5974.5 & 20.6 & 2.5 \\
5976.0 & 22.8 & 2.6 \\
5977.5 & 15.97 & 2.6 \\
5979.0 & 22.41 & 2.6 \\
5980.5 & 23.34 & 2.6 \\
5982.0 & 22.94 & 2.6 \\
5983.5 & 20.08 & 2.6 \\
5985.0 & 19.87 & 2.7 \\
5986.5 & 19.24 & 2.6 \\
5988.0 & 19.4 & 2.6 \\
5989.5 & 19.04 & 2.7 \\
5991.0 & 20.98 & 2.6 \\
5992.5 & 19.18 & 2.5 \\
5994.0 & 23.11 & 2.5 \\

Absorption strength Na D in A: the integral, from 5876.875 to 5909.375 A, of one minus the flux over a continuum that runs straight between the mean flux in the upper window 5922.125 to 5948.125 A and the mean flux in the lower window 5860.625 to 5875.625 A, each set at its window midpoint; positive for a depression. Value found 2.4 A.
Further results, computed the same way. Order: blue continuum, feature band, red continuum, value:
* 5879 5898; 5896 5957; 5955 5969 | -4.0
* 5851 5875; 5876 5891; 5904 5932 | 0.7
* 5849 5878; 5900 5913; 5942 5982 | 0.6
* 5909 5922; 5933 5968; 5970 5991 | -0.6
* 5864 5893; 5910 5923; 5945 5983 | 0.3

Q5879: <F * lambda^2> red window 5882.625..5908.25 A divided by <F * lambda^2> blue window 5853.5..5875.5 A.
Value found 0.9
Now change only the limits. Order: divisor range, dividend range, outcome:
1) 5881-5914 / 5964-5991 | 1.03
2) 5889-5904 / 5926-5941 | 1.04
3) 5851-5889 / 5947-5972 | 0.98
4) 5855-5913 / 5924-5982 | 1.02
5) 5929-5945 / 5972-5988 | 0.97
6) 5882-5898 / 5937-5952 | 1.14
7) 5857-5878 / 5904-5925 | 0.92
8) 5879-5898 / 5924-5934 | 1.12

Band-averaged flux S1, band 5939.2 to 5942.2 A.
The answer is 22.4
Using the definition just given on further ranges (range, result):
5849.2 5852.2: 22.9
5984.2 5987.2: 19.6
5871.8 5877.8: 26.1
